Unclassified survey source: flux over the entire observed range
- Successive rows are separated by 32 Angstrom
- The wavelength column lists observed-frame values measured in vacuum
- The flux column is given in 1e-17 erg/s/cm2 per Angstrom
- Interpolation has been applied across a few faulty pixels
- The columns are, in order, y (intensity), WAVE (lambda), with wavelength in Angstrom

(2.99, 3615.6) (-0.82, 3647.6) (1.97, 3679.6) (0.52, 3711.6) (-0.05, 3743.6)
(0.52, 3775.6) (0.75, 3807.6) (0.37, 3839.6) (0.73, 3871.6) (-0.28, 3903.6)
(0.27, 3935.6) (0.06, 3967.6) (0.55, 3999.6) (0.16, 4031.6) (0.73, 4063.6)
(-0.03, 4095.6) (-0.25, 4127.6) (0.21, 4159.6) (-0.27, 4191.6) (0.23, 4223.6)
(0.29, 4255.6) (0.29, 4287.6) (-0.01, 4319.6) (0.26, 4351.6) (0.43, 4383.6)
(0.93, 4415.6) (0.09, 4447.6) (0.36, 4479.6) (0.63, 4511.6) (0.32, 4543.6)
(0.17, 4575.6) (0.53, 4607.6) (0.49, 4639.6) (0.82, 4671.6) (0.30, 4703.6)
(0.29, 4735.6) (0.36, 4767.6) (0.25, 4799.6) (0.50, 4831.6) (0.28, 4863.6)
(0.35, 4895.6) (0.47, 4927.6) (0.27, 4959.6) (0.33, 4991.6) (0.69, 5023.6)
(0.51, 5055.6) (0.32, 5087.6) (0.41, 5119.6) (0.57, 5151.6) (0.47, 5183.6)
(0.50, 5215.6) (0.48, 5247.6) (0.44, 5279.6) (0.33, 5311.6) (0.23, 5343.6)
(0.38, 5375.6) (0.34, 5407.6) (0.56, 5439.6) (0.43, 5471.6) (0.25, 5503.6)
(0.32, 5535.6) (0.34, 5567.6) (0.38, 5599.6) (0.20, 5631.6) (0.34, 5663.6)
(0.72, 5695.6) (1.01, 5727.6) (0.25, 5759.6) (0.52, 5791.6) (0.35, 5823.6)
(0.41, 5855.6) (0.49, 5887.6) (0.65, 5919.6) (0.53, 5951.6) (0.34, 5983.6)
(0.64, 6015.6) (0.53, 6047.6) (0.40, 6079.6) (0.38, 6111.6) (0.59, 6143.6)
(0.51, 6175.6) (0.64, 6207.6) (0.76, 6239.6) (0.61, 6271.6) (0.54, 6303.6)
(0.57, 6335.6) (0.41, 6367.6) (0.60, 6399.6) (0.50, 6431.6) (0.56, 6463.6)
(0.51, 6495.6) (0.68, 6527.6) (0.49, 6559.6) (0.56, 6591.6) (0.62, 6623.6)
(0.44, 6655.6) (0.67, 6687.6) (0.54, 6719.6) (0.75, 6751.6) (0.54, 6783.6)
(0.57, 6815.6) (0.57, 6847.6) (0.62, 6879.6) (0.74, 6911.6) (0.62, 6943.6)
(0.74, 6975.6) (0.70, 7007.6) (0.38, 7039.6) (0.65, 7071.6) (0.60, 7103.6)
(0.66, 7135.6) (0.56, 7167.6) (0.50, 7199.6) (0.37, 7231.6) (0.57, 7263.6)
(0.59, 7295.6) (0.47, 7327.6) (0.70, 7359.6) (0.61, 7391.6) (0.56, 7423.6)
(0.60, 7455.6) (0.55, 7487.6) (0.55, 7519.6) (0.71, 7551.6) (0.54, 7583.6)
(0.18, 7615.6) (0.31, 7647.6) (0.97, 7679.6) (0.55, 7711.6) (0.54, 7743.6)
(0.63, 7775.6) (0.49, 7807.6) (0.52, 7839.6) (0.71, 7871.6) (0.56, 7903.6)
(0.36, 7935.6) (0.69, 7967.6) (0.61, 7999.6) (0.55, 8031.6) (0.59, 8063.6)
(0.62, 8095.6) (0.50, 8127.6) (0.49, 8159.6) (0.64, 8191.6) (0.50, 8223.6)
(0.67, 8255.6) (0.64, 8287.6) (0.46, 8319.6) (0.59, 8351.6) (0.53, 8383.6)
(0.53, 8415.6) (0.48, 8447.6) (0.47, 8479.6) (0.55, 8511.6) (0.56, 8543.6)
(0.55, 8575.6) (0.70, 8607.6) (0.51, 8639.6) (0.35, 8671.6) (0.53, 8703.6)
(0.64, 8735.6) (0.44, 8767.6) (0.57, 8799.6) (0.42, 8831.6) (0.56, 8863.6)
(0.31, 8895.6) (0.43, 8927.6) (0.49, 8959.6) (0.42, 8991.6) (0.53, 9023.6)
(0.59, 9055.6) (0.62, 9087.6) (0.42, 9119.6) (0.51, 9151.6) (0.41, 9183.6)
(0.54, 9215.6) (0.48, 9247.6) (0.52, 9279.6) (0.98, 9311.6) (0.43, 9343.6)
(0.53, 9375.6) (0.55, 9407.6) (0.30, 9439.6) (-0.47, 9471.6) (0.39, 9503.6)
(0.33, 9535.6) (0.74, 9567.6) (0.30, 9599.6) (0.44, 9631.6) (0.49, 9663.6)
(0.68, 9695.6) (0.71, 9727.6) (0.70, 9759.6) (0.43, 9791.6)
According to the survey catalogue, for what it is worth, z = 0.534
